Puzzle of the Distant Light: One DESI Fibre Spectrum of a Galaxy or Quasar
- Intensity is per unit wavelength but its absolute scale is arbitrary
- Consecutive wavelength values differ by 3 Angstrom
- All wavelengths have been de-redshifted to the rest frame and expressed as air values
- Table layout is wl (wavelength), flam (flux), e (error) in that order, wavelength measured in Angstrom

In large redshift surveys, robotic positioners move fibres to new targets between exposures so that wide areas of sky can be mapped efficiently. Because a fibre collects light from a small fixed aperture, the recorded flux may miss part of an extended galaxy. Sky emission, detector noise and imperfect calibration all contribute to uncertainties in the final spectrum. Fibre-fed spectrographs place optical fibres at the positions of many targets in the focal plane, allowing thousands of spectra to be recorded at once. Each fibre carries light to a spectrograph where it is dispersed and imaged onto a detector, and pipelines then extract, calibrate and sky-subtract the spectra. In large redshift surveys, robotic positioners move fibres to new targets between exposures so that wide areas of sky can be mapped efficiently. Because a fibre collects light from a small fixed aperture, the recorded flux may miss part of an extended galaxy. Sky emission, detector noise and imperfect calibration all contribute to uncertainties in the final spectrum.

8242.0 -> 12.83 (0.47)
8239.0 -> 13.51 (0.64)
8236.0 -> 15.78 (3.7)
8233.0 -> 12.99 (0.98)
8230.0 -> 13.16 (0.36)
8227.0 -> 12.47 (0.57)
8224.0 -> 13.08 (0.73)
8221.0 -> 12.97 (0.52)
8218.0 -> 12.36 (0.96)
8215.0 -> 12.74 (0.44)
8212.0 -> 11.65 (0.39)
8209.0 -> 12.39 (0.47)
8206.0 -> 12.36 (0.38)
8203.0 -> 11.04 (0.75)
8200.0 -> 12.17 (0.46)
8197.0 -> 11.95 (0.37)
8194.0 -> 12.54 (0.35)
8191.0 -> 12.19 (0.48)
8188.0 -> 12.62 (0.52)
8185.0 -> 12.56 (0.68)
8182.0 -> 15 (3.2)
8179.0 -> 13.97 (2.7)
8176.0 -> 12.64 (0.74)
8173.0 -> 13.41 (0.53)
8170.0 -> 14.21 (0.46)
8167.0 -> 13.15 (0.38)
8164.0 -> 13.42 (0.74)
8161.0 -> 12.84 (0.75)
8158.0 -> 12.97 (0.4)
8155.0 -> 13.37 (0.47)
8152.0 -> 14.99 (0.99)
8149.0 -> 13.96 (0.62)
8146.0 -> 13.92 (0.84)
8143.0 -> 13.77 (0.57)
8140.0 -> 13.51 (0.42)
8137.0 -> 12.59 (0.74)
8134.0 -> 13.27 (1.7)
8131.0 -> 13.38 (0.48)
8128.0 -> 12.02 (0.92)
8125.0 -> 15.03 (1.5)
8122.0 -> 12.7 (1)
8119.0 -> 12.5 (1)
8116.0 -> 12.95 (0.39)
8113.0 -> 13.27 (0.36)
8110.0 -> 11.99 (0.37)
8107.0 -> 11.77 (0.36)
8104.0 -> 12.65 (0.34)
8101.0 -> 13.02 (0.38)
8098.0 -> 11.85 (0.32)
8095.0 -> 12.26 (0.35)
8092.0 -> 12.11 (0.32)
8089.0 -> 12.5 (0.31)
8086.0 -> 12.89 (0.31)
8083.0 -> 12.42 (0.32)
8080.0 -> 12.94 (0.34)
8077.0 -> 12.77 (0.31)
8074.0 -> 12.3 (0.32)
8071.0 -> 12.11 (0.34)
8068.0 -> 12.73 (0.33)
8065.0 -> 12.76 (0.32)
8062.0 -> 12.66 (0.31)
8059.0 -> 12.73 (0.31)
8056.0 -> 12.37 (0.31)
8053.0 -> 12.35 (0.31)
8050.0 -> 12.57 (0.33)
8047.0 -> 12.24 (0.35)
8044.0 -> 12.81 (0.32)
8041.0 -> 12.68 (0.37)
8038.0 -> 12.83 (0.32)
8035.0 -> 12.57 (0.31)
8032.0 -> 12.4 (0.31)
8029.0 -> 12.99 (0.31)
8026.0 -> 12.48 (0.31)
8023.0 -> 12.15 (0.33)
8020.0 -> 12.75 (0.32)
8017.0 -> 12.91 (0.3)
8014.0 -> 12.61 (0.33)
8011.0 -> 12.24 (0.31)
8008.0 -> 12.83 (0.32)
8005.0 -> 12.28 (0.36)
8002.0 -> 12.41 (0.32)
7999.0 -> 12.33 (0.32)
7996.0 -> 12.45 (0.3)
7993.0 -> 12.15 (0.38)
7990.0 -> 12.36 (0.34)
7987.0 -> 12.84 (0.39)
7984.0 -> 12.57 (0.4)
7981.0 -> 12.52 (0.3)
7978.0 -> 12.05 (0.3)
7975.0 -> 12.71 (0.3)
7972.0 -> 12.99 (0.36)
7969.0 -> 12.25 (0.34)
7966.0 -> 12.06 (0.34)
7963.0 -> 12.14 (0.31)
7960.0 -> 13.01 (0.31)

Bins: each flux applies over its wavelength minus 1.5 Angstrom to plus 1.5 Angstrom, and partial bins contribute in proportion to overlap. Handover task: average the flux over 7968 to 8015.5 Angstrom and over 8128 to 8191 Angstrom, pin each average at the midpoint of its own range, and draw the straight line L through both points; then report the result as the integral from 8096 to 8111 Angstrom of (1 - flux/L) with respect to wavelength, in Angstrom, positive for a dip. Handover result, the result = 1.0 Angstrom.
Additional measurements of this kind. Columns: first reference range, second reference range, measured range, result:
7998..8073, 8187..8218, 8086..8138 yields -1.4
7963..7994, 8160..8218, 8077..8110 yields 0.5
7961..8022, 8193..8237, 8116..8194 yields -4.7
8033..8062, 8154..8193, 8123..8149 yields -0.8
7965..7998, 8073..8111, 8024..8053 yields -0.4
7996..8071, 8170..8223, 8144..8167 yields -1.8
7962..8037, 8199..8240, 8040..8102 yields 0.3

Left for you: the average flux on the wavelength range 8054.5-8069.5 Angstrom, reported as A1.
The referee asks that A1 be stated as 12.7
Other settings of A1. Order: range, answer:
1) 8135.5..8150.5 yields 13.6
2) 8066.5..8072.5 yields 12.4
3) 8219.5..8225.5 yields 13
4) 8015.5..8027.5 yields 12.6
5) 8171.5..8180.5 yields 13.3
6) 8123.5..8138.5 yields 13.3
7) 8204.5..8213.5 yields 12.1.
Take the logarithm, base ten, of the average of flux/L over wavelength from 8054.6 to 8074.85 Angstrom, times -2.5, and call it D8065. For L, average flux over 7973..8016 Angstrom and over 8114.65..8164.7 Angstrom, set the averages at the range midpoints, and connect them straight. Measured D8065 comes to 0.03 mag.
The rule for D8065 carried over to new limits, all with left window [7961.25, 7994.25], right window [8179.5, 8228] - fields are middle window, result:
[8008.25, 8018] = -0.01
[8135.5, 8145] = -0.07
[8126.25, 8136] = -0.04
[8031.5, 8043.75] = -0.02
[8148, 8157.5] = -0.12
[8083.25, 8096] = 0.00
